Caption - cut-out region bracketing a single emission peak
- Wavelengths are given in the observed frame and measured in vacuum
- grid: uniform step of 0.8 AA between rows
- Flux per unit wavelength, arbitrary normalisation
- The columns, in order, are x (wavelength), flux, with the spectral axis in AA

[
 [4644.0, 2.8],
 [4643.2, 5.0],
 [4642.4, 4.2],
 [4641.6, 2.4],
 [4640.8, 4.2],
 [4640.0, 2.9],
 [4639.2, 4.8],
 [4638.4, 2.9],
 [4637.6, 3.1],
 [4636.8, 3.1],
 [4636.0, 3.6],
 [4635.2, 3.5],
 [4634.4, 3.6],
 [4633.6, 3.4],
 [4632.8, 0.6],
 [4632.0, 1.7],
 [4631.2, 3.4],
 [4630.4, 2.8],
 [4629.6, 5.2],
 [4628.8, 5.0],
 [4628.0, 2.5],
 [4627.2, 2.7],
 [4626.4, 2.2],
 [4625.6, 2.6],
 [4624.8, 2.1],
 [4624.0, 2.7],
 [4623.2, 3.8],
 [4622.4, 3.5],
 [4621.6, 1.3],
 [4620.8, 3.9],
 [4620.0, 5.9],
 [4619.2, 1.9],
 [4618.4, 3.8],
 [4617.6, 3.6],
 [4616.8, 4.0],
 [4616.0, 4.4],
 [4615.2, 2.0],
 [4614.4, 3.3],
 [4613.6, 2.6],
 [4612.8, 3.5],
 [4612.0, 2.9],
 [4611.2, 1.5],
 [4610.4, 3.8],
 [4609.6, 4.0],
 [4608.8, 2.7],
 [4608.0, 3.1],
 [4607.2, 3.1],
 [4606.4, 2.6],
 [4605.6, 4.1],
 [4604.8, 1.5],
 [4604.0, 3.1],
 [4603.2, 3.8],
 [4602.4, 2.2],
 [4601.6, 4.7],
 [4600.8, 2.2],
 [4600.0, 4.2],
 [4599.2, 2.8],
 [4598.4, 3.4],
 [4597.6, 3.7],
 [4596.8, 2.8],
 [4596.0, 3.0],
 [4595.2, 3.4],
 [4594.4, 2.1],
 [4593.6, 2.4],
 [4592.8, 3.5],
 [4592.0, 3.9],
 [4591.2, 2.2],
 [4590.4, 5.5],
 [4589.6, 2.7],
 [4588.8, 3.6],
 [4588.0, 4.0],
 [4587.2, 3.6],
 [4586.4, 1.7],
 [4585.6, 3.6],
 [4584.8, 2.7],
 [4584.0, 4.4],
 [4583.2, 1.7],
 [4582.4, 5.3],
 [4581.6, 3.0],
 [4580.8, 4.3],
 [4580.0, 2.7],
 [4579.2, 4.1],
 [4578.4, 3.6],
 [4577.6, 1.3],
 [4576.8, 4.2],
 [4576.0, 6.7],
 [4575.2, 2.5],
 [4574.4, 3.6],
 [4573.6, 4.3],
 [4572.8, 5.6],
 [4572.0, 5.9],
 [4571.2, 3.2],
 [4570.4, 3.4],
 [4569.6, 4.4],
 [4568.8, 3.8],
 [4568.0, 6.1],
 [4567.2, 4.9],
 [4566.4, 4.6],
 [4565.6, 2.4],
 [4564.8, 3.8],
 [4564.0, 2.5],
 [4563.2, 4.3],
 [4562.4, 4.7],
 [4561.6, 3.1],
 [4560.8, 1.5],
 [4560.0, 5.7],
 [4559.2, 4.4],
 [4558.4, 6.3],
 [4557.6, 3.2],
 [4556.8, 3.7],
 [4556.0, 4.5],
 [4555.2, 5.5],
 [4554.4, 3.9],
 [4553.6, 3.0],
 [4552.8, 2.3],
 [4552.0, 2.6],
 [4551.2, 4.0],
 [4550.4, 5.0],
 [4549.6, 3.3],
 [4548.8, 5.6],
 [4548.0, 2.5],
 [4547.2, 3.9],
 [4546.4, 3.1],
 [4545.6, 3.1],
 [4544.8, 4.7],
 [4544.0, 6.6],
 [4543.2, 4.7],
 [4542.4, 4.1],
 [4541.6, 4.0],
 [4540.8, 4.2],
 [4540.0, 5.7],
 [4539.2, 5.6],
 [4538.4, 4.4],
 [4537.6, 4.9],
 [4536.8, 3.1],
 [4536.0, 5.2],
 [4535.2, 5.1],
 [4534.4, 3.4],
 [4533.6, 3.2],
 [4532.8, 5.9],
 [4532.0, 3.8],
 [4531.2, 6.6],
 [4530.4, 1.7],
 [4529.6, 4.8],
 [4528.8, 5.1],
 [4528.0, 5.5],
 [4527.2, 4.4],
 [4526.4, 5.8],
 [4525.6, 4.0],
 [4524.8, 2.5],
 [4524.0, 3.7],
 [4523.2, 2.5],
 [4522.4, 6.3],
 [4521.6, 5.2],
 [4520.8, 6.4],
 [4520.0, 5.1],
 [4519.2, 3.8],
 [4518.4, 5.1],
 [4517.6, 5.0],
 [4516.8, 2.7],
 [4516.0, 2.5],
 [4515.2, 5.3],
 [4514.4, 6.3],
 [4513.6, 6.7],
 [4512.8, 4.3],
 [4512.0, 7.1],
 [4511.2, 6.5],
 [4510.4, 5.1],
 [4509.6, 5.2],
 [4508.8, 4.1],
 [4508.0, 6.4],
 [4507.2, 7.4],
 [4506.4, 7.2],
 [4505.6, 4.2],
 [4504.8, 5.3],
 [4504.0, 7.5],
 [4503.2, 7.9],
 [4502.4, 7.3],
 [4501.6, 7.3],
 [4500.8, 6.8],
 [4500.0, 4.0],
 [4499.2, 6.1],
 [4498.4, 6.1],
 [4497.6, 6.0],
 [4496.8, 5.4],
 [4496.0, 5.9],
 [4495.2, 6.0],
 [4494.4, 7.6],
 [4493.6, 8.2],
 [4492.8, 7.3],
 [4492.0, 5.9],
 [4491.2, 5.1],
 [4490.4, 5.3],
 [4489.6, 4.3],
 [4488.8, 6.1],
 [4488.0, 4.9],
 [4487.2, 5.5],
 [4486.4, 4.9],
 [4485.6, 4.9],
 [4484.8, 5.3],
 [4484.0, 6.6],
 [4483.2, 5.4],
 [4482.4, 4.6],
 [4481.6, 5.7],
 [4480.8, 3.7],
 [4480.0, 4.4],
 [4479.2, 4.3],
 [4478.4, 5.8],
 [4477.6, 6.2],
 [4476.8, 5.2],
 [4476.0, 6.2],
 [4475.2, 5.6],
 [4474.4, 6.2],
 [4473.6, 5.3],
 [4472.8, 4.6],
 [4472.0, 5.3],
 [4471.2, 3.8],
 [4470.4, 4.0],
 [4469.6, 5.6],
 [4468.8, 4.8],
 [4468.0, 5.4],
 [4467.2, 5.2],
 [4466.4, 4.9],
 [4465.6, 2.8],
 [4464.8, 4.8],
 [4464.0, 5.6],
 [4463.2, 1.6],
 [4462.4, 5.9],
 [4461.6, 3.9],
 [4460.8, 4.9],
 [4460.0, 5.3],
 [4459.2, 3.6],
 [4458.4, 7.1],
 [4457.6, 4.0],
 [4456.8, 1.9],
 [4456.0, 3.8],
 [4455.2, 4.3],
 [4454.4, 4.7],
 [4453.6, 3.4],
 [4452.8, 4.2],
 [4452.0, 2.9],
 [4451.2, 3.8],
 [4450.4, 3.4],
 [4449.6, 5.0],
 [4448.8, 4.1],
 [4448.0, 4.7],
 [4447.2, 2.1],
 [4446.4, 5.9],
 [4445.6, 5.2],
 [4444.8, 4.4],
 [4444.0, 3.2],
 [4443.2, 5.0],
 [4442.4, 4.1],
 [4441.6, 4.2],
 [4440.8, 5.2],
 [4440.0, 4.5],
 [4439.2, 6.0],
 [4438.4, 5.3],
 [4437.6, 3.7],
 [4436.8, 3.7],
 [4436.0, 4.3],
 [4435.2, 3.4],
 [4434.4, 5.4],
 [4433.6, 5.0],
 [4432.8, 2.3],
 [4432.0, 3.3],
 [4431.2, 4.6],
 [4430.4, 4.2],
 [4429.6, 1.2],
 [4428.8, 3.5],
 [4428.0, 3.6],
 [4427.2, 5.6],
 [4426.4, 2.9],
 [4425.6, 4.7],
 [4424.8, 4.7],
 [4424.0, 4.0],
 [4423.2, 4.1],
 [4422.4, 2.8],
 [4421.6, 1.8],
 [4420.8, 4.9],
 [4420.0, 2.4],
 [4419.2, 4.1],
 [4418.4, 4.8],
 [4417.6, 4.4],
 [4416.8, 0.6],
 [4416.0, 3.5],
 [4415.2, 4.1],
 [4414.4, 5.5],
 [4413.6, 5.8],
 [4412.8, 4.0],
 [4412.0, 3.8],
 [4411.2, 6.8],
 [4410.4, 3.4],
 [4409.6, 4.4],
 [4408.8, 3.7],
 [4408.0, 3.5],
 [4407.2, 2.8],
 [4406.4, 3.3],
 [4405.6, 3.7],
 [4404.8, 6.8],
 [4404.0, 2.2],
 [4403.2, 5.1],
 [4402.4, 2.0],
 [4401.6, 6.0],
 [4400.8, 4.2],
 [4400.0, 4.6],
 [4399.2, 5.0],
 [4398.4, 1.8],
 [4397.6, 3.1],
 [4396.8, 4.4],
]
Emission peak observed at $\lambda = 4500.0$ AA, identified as Mg II 2798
